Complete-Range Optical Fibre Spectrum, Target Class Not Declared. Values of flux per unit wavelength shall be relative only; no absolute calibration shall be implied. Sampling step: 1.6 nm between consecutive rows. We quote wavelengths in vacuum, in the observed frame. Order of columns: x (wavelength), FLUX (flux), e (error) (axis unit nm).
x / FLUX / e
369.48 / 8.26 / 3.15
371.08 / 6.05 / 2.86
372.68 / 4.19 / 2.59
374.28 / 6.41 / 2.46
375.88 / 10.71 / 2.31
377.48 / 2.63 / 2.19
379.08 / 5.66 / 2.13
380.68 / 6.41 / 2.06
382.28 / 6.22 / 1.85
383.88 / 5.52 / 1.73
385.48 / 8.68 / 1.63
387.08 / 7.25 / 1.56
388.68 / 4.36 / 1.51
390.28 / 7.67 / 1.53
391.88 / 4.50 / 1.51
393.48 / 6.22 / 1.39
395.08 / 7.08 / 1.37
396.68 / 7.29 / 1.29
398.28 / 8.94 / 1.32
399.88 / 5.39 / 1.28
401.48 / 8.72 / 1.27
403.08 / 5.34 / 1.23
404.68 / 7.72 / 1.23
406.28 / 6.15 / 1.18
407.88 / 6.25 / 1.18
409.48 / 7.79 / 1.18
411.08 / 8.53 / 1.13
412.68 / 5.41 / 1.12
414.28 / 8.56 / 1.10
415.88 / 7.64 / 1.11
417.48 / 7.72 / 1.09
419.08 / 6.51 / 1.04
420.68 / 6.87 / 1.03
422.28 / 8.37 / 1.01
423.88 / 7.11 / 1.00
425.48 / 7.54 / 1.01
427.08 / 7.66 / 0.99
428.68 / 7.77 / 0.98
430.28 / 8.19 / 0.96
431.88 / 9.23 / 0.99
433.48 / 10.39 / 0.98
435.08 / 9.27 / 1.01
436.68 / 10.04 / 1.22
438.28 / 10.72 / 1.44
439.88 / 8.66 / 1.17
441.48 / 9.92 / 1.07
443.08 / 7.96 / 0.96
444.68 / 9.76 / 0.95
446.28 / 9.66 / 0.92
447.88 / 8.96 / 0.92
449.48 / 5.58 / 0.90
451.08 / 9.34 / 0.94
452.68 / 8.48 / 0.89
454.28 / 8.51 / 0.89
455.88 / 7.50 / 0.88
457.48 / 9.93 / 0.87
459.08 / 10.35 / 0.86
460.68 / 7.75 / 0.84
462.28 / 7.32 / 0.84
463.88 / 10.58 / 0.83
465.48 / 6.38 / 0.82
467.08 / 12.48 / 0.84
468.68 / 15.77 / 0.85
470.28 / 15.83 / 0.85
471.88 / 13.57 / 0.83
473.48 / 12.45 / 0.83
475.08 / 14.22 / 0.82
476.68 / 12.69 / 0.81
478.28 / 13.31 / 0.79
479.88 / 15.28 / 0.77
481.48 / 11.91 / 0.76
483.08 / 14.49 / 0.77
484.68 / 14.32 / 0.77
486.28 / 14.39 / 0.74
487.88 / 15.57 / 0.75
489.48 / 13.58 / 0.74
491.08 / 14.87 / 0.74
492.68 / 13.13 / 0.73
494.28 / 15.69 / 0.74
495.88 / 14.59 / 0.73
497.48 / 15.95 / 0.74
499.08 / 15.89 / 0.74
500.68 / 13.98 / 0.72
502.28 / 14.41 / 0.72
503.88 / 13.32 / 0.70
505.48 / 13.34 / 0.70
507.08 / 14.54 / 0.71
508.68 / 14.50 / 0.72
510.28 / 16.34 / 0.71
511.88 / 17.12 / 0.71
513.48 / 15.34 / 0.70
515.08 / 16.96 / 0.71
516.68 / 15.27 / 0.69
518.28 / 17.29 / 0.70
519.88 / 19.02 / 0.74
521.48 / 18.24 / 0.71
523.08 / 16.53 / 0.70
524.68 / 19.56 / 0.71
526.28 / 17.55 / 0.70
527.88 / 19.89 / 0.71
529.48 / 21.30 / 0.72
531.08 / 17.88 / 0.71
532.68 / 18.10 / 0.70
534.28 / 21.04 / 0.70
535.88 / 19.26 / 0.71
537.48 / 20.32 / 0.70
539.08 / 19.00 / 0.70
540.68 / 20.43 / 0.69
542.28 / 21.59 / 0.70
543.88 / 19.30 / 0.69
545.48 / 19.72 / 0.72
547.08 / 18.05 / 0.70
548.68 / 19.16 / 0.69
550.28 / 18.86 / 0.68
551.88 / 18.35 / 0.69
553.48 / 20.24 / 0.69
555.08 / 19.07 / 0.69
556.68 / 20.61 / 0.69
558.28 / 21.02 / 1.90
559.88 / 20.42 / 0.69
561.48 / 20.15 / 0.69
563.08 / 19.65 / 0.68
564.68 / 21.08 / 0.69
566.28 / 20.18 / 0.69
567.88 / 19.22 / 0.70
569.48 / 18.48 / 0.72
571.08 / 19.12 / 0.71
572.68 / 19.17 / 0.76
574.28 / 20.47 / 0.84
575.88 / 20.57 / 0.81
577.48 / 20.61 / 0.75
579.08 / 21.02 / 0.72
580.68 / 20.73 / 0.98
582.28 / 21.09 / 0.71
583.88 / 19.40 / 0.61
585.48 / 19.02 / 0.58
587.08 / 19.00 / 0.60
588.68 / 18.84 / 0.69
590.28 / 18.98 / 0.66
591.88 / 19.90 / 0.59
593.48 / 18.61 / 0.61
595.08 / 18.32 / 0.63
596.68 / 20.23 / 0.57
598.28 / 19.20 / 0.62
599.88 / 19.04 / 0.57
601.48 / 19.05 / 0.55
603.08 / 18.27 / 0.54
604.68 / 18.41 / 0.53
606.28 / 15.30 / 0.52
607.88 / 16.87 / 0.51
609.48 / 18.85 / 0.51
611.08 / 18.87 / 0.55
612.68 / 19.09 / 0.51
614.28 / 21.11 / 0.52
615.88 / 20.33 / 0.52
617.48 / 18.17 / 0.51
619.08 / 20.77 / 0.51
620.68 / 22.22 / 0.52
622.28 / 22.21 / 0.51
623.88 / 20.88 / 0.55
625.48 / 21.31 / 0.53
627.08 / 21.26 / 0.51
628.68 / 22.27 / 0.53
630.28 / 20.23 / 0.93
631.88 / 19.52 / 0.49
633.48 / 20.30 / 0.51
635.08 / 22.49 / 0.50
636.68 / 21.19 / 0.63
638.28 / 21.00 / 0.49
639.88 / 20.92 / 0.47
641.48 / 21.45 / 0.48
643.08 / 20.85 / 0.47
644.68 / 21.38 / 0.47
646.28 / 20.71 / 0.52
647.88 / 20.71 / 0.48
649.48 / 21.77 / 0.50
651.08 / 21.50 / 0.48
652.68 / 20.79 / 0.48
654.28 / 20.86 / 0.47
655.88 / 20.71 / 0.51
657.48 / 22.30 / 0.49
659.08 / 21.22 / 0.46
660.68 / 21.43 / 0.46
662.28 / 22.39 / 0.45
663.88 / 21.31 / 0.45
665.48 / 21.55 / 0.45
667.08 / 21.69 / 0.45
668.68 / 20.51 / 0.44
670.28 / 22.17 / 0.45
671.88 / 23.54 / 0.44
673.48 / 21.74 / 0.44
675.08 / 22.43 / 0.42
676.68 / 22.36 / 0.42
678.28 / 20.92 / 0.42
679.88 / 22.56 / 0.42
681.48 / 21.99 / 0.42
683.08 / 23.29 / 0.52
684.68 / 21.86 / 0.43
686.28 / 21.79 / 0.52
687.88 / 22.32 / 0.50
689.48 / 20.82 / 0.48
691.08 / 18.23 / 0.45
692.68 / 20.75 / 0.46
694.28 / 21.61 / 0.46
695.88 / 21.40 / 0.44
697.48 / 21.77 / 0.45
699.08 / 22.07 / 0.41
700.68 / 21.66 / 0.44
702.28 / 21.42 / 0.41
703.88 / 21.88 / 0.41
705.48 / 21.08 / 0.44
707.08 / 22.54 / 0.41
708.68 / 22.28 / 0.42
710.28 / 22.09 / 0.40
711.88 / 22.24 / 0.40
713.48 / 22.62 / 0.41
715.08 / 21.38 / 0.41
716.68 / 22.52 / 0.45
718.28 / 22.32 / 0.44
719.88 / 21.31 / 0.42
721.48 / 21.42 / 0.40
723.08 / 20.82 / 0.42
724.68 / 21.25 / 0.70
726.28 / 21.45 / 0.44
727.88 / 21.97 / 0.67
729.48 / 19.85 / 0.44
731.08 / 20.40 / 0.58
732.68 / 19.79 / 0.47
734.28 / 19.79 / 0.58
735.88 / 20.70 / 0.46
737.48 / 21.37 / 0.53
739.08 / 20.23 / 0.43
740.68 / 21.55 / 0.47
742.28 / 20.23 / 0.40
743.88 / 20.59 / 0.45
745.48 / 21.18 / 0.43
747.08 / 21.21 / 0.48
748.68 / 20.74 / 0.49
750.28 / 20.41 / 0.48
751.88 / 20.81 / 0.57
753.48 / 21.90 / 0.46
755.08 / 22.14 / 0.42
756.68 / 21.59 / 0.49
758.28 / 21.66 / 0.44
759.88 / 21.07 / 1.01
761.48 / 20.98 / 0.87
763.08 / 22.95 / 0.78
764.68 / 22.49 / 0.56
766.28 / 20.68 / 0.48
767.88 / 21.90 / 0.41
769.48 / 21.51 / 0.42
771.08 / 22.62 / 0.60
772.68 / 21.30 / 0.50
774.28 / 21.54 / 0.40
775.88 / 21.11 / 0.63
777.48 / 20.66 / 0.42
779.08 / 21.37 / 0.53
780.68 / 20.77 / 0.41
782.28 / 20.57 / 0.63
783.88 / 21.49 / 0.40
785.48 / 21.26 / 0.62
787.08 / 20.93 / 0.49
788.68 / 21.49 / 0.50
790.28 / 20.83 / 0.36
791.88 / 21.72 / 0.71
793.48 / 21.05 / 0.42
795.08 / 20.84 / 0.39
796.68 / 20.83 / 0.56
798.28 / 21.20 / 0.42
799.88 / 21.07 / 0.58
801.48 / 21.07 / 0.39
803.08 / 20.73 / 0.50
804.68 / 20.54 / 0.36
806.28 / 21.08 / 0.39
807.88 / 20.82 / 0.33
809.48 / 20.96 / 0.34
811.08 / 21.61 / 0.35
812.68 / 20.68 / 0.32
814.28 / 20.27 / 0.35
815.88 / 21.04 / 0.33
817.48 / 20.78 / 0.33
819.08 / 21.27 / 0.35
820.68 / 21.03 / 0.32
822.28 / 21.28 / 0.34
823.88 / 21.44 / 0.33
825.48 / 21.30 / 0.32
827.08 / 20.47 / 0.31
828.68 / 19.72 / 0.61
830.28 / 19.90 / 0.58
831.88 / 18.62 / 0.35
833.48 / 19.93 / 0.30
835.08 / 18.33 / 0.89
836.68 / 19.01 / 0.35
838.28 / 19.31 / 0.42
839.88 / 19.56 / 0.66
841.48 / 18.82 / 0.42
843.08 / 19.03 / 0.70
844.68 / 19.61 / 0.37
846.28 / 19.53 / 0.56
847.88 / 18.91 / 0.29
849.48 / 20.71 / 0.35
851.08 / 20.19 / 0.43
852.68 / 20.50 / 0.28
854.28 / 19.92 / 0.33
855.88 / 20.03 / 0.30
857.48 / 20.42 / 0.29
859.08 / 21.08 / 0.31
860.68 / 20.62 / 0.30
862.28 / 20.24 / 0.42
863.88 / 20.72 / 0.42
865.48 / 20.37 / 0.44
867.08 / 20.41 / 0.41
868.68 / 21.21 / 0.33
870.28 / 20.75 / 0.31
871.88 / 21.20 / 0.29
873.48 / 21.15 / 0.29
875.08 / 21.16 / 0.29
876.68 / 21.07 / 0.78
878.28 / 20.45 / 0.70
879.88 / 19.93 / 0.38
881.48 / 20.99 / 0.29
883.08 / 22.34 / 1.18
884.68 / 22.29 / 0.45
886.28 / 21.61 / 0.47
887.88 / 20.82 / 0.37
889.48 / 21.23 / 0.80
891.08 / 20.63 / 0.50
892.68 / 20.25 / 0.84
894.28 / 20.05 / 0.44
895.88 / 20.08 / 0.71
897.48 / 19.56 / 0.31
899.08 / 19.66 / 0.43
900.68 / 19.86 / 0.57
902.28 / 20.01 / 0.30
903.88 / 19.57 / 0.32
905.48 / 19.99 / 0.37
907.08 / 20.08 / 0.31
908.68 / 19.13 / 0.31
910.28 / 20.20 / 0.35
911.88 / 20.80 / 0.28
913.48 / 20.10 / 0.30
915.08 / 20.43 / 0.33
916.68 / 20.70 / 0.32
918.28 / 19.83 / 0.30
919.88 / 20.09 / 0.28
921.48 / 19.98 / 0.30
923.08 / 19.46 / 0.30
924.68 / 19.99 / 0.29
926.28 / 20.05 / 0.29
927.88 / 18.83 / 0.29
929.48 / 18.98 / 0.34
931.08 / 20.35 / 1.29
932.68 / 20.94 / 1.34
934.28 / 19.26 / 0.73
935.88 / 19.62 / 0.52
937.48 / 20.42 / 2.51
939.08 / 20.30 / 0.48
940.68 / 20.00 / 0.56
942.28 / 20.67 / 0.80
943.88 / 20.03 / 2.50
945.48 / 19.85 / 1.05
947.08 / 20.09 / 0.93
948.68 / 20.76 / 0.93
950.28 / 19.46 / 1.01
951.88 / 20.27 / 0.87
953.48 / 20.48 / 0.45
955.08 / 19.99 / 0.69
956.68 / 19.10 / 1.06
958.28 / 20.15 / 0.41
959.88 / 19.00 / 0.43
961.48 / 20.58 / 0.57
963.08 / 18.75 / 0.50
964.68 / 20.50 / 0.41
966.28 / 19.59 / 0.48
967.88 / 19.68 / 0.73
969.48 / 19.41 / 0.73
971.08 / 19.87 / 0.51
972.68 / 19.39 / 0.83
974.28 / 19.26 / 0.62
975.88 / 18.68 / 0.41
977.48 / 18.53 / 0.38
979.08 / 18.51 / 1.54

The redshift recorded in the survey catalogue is 0.172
